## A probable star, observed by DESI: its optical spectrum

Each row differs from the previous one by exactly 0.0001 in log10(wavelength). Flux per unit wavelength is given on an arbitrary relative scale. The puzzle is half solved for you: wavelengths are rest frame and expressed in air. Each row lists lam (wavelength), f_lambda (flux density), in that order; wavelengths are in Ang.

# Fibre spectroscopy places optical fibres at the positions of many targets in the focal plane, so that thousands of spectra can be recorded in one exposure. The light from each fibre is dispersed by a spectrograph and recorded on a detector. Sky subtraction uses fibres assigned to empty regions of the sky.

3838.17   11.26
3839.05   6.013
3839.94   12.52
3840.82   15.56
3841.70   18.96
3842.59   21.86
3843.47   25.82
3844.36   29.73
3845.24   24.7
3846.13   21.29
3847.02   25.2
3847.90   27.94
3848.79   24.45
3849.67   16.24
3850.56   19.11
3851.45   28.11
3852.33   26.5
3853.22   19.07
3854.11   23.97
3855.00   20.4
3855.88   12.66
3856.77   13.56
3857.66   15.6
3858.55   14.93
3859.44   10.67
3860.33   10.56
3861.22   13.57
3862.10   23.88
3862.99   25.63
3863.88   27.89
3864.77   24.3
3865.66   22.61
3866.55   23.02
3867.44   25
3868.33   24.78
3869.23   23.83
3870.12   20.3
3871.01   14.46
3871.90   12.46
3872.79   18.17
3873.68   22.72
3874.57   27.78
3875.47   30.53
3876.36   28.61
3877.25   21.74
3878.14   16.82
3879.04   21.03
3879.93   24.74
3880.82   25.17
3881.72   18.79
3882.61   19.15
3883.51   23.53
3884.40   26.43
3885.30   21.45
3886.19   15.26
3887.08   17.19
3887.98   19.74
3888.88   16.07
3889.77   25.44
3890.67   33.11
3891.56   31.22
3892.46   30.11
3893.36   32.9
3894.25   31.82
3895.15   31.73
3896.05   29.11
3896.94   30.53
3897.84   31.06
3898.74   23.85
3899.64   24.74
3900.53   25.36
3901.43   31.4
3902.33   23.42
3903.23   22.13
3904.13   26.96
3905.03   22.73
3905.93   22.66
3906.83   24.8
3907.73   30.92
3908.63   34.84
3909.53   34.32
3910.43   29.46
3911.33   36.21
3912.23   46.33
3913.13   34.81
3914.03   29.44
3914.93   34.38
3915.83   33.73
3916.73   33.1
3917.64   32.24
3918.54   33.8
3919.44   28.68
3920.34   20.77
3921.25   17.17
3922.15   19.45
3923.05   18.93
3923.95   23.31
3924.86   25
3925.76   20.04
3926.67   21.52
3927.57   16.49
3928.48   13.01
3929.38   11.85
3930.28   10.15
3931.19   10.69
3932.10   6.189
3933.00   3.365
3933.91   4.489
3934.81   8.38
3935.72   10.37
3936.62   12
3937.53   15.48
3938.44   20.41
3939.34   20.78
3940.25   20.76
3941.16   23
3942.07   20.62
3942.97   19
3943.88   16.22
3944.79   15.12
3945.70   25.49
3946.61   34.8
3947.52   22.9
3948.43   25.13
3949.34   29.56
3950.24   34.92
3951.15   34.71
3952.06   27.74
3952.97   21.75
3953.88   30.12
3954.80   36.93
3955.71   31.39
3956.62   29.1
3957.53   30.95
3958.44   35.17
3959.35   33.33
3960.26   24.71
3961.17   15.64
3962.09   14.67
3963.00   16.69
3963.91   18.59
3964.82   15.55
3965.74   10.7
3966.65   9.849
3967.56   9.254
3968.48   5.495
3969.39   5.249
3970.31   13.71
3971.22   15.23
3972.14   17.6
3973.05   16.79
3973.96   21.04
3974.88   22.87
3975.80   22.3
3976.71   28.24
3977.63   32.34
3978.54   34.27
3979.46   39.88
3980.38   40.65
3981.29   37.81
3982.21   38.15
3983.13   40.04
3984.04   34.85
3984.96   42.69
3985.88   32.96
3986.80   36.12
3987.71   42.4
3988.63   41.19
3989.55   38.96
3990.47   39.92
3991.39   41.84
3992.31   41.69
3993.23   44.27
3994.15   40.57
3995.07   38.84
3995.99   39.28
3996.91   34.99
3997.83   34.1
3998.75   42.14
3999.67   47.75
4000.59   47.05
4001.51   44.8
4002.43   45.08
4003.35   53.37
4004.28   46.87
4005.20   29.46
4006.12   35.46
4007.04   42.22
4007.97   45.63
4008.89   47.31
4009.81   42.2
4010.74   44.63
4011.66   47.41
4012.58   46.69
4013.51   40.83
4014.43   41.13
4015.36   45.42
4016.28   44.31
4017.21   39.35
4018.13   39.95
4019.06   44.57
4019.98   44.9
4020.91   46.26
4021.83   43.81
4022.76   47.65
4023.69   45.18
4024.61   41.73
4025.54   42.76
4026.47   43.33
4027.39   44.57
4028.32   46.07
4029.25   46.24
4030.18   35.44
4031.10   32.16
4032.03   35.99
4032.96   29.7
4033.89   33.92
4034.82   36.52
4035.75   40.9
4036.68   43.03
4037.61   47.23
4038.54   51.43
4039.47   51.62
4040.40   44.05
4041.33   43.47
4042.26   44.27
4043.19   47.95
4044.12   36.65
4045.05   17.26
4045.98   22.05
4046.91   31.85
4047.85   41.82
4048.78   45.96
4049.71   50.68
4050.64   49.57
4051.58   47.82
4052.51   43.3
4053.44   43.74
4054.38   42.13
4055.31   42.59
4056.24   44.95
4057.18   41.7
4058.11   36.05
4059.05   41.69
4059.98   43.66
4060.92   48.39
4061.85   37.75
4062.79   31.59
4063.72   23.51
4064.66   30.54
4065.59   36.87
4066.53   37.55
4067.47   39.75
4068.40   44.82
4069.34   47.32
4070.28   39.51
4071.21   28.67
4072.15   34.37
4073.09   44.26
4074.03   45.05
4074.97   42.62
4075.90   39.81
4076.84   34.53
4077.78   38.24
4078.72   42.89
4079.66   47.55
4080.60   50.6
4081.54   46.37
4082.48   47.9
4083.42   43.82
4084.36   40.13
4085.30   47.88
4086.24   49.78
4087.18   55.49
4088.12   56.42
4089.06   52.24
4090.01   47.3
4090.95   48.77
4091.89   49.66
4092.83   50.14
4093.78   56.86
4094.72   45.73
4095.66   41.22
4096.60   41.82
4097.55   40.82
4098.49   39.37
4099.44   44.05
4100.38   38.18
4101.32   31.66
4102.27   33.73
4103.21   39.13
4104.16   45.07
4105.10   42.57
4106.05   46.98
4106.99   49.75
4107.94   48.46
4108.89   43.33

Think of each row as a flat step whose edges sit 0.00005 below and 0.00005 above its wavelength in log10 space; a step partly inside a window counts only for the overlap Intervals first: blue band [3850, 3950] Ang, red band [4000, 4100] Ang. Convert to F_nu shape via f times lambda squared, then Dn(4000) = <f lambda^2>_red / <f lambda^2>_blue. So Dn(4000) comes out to 2.0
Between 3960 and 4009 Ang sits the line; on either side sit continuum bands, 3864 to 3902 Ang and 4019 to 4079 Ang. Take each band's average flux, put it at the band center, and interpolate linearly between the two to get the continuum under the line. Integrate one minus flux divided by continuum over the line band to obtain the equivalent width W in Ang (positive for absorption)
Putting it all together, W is 4.1 Ang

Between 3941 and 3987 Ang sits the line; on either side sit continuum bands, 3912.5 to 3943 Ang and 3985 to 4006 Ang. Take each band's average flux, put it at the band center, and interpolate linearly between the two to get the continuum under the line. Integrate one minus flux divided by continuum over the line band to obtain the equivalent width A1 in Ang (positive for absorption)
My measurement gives 8.5 Ang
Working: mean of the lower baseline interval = 20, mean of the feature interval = 25.3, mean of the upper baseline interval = 41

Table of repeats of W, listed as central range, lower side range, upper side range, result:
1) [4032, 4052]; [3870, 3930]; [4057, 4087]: -1.30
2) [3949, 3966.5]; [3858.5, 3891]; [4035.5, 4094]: 2.86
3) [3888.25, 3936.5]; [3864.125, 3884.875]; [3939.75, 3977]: -4.81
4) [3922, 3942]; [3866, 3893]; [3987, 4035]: 9.89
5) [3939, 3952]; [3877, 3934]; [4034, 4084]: 1.90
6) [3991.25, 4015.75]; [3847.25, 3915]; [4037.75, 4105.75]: -4.60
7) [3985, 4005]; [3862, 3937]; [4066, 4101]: -4.14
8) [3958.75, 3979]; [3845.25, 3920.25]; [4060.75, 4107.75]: 8.73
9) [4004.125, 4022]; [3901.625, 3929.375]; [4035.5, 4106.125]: -3.03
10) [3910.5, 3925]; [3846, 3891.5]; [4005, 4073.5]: -1.28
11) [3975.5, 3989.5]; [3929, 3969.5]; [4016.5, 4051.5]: -4.07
